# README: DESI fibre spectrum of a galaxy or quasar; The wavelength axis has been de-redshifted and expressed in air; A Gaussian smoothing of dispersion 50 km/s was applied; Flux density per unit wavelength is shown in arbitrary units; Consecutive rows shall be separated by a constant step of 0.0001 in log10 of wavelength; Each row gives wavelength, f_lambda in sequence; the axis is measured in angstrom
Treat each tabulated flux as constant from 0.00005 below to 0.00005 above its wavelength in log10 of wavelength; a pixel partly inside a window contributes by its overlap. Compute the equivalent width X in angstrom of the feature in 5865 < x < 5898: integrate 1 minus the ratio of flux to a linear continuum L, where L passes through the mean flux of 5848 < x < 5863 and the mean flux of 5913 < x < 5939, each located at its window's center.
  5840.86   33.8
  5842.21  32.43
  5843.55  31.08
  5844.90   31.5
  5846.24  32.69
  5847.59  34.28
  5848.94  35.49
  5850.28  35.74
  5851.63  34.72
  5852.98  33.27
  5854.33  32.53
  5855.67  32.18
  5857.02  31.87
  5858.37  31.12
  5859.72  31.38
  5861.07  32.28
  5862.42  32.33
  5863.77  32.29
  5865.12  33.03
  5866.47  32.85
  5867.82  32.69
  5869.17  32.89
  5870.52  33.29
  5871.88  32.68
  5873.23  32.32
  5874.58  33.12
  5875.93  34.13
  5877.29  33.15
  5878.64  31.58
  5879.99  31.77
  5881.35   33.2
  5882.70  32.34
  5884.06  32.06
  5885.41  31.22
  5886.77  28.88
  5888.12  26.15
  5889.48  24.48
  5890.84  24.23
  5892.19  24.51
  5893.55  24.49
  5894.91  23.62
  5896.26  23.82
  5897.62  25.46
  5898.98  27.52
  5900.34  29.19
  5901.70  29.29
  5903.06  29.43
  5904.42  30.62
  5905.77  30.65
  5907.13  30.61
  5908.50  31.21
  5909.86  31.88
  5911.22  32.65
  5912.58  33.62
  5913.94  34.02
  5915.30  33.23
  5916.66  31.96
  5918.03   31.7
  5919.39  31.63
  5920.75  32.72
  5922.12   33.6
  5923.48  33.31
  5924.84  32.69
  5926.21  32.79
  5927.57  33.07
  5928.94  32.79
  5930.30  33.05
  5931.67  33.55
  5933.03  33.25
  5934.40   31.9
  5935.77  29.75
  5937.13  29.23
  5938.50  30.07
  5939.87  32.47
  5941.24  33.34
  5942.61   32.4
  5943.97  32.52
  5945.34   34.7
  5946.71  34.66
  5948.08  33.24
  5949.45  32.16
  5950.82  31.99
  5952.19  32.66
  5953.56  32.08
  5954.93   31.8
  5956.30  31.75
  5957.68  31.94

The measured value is 2.9 angstrom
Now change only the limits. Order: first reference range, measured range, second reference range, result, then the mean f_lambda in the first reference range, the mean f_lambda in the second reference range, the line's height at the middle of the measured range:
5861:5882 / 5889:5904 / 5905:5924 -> 2.9 angstrom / 32.7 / 32.3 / 32.5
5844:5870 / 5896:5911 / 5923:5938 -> 1.5 angstrom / 32.9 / 32.3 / 32.5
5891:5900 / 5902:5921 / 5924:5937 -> -2.3 angstrom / 25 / 32.4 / 28.4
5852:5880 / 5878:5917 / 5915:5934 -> 3.9 angstrom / 32.6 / 32.8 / 32.7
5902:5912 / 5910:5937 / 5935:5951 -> -0.9 angstrom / 31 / 32.2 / 31.5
